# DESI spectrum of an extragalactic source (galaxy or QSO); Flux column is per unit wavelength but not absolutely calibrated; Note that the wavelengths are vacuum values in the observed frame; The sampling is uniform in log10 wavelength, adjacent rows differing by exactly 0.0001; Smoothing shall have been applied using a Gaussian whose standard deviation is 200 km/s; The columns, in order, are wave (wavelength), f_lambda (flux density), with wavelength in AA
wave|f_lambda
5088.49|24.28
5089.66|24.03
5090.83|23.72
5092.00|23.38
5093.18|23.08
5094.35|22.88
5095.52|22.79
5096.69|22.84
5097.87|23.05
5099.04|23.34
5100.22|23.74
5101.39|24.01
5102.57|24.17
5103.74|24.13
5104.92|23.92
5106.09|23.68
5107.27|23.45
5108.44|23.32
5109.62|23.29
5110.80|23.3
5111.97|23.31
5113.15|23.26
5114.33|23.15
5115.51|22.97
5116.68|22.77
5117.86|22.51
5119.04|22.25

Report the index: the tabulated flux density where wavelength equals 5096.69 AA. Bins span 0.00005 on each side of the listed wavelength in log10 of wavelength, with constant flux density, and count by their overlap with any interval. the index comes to 22.84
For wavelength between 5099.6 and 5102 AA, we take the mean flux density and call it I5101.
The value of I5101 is 23.8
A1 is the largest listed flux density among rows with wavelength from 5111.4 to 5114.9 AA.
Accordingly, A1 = 23.31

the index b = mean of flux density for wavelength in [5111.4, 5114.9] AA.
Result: 23.2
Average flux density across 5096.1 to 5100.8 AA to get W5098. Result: 23.2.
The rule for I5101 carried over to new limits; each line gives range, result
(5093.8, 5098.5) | 22.9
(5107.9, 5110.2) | 23.3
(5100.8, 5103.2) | 24.1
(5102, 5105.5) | 24.1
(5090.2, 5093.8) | 23.4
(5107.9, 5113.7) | 23.3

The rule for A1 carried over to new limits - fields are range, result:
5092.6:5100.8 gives 23.74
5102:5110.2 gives 24.17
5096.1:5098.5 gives 23.05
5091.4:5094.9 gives 23.38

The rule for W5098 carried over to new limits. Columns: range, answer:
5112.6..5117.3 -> 23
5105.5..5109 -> 23.5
